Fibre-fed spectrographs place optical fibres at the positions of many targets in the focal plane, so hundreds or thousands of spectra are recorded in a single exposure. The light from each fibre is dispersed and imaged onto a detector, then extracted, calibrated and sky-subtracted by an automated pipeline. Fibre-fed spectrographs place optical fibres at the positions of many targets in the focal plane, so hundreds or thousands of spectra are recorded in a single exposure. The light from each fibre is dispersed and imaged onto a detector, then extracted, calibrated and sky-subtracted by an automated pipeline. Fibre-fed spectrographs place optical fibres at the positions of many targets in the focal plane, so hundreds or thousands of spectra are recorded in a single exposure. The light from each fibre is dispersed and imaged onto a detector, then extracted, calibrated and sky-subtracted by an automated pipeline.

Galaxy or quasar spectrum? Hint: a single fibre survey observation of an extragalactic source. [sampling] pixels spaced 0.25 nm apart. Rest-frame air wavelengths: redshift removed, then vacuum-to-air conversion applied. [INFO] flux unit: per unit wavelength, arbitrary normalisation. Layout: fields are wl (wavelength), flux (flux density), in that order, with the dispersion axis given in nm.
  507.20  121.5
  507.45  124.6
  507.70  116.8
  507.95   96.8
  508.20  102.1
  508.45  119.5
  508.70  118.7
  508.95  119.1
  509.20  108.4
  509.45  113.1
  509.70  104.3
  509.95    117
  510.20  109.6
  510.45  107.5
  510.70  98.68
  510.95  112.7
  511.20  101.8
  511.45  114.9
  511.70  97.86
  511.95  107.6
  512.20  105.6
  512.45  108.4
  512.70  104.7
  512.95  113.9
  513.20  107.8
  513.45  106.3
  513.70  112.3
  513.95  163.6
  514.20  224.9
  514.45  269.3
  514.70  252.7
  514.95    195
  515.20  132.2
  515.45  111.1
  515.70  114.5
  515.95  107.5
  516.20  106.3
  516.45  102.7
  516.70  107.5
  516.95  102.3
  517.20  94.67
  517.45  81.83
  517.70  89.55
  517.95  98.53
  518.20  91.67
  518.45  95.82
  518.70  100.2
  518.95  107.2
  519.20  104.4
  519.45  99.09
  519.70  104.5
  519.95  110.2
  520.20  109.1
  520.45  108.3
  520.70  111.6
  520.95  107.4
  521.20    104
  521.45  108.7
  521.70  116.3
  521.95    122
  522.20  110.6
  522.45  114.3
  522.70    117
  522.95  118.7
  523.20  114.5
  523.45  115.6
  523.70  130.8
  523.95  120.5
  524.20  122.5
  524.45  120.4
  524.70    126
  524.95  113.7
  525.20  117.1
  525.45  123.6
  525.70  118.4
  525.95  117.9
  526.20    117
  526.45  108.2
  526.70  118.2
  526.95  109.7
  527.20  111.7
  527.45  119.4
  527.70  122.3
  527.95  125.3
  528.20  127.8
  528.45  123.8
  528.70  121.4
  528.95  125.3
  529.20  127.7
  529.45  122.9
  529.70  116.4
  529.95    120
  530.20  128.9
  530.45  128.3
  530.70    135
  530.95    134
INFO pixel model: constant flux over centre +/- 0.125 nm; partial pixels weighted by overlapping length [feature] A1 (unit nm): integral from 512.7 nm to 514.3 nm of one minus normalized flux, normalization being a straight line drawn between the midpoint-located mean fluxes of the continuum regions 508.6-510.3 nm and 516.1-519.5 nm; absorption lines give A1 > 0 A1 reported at -0.43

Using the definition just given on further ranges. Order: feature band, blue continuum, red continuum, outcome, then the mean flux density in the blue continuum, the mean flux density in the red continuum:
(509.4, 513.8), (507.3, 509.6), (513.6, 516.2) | 0.96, 113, 166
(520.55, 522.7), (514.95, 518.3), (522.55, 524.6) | 0.08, 107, 120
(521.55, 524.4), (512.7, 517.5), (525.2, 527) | 0.09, 137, 116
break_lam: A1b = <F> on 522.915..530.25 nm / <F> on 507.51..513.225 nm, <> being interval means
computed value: 1.1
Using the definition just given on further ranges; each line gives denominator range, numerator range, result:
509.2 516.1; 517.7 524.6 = 0.85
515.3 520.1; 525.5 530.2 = 1.18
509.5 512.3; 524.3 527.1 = 1.09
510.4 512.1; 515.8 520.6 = 0.96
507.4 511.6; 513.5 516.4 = 1.44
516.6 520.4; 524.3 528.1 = 1.18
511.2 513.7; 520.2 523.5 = 1.05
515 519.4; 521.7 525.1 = 1.14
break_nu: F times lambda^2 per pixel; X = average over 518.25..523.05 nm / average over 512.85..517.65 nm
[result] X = 0.8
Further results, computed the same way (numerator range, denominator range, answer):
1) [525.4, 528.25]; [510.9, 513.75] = 1.16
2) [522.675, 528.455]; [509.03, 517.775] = 1.01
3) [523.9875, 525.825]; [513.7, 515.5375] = 0.66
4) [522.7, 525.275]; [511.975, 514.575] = 0.89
